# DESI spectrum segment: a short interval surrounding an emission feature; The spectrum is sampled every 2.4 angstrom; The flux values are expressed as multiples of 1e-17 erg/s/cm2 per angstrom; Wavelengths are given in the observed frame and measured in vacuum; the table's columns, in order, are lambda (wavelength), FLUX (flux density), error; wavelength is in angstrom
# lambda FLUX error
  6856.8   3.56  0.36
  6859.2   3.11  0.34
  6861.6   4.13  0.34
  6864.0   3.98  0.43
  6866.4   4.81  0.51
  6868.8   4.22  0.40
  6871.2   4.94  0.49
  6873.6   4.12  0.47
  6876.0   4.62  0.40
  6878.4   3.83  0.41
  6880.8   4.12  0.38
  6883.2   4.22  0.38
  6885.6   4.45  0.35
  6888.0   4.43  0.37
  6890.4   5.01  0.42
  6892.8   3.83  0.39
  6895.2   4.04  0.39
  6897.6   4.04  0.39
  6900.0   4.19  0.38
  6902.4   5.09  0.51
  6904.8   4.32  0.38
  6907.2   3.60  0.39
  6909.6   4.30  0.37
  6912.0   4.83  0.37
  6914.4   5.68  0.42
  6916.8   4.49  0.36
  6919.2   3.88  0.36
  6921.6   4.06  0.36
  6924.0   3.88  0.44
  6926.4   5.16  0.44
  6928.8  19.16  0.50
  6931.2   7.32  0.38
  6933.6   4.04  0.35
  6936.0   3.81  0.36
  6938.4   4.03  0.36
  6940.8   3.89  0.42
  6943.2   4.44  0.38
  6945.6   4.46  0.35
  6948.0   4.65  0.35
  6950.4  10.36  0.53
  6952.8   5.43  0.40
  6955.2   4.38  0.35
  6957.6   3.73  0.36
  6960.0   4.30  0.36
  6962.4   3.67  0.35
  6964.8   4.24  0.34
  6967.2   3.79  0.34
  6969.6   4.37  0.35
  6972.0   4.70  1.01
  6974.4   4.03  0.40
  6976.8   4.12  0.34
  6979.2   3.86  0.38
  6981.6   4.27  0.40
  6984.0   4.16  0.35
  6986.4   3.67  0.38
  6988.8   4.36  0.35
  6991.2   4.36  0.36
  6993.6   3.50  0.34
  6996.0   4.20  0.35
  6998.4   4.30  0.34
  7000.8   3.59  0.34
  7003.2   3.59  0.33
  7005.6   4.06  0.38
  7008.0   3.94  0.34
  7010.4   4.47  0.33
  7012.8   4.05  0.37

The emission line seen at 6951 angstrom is [N II]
